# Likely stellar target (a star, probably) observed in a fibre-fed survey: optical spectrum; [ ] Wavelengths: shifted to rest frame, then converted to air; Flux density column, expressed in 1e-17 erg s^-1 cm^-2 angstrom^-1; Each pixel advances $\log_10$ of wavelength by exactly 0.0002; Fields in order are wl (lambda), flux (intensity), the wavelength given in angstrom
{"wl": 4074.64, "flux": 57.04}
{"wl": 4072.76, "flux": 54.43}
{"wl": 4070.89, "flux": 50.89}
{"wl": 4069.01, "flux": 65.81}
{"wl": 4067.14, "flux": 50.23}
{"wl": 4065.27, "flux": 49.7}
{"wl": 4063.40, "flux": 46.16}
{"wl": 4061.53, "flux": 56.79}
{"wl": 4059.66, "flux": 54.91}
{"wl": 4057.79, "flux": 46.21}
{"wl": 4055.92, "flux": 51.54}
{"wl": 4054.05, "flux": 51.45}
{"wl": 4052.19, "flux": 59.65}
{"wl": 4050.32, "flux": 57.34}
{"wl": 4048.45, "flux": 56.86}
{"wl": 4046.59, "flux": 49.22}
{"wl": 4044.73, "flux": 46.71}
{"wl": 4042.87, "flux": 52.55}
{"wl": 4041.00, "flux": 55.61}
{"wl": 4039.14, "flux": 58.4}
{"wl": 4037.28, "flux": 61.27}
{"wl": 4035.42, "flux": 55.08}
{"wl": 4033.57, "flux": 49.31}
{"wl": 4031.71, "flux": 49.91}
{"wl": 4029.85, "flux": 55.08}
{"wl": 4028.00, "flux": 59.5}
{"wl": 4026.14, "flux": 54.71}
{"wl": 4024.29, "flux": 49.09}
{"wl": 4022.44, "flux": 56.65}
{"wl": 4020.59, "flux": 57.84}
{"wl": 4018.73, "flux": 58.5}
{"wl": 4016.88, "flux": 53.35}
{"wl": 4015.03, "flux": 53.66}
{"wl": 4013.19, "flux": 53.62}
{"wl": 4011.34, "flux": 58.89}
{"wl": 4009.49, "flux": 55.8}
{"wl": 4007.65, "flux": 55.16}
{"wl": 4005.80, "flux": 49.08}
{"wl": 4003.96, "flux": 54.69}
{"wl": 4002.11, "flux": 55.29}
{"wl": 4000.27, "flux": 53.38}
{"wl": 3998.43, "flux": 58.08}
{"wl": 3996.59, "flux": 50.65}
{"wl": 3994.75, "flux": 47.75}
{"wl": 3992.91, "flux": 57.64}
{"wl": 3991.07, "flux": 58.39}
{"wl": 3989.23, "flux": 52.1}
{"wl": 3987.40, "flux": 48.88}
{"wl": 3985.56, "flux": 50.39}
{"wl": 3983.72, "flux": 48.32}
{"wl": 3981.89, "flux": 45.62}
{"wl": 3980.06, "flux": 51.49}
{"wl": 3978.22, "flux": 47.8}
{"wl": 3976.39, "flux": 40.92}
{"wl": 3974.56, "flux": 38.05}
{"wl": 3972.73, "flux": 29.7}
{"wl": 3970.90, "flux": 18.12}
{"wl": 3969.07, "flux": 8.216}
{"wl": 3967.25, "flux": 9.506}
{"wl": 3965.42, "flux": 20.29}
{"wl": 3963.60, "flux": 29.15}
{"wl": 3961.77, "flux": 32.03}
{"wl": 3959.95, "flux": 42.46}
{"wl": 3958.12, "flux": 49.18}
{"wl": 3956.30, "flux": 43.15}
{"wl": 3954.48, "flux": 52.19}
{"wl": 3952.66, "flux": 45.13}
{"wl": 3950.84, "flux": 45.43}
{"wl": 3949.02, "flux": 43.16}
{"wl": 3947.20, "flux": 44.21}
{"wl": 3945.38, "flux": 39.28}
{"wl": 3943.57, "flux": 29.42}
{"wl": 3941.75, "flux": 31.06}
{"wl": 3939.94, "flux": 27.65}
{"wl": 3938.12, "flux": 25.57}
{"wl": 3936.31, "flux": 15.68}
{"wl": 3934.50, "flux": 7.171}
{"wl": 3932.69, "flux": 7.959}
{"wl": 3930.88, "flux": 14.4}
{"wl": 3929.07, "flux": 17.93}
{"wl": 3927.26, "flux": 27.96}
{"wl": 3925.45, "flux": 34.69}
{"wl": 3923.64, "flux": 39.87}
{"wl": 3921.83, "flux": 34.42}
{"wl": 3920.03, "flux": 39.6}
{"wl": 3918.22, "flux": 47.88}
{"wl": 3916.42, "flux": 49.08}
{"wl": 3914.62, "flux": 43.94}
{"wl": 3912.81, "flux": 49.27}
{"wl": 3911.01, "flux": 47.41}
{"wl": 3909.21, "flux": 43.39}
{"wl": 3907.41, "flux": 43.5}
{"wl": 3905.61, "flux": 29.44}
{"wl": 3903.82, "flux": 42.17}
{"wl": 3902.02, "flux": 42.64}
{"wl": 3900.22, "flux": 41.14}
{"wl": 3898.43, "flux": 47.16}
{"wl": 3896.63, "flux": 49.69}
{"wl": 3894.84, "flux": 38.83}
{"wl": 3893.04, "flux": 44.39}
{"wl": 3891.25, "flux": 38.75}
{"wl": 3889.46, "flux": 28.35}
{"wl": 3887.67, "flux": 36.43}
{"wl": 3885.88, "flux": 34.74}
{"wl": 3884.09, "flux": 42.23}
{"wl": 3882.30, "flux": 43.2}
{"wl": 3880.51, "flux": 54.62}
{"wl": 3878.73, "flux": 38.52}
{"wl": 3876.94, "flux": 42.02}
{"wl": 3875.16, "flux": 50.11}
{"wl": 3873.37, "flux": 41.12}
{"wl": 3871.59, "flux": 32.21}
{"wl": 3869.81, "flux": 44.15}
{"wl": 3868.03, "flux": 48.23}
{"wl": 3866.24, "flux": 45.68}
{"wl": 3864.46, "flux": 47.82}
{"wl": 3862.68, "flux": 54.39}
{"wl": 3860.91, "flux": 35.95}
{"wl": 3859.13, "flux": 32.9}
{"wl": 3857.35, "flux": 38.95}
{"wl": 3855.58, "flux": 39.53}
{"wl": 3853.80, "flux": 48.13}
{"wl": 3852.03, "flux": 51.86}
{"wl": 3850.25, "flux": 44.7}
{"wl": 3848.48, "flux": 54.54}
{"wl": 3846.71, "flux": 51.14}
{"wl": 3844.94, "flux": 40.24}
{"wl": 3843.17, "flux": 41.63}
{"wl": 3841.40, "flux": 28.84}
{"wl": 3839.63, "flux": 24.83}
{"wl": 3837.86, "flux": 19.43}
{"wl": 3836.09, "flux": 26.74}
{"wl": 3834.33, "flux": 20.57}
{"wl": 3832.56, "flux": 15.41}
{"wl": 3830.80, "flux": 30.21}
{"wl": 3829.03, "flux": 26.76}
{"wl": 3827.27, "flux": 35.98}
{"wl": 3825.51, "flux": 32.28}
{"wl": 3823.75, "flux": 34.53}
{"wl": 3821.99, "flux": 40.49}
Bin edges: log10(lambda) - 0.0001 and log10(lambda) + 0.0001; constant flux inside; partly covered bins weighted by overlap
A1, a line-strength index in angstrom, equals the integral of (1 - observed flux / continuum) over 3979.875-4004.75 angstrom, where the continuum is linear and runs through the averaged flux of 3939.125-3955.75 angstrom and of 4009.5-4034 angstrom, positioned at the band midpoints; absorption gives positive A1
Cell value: -1.8 angstrom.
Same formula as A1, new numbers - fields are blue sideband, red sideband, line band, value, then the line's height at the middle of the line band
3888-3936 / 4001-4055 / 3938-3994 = 7.3 angstrom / 44.8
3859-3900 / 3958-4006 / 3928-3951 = 8.7 angstrom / 42.3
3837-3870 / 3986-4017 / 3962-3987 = 8.6 angstrom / 51.7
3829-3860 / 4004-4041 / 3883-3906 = 0.6 angstrom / 41.1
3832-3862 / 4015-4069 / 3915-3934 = 5.3 angstrom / 43.5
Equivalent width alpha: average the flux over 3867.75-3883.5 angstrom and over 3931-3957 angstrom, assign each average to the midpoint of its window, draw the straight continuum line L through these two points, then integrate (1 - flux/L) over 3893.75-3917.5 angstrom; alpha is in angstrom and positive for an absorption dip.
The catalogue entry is -3.2 angstrom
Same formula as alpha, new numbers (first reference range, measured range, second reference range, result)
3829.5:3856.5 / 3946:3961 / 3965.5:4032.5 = -0.27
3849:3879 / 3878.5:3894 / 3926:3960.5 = 0.05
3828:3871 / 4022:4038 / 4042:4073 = -1.06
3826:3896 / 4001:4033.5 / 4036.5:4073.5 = -2.41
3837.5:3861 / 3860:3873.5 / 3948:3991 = -1.32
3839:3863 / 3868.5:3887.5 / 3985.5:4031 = 0.78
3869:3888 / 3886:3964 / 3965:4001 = 9.57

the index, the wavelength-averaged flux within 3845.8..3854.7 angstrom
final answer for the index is 50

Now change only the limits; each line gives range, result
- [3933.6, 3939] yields 16.1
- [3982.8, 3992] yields 51.6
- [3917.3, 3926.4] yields 39.2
